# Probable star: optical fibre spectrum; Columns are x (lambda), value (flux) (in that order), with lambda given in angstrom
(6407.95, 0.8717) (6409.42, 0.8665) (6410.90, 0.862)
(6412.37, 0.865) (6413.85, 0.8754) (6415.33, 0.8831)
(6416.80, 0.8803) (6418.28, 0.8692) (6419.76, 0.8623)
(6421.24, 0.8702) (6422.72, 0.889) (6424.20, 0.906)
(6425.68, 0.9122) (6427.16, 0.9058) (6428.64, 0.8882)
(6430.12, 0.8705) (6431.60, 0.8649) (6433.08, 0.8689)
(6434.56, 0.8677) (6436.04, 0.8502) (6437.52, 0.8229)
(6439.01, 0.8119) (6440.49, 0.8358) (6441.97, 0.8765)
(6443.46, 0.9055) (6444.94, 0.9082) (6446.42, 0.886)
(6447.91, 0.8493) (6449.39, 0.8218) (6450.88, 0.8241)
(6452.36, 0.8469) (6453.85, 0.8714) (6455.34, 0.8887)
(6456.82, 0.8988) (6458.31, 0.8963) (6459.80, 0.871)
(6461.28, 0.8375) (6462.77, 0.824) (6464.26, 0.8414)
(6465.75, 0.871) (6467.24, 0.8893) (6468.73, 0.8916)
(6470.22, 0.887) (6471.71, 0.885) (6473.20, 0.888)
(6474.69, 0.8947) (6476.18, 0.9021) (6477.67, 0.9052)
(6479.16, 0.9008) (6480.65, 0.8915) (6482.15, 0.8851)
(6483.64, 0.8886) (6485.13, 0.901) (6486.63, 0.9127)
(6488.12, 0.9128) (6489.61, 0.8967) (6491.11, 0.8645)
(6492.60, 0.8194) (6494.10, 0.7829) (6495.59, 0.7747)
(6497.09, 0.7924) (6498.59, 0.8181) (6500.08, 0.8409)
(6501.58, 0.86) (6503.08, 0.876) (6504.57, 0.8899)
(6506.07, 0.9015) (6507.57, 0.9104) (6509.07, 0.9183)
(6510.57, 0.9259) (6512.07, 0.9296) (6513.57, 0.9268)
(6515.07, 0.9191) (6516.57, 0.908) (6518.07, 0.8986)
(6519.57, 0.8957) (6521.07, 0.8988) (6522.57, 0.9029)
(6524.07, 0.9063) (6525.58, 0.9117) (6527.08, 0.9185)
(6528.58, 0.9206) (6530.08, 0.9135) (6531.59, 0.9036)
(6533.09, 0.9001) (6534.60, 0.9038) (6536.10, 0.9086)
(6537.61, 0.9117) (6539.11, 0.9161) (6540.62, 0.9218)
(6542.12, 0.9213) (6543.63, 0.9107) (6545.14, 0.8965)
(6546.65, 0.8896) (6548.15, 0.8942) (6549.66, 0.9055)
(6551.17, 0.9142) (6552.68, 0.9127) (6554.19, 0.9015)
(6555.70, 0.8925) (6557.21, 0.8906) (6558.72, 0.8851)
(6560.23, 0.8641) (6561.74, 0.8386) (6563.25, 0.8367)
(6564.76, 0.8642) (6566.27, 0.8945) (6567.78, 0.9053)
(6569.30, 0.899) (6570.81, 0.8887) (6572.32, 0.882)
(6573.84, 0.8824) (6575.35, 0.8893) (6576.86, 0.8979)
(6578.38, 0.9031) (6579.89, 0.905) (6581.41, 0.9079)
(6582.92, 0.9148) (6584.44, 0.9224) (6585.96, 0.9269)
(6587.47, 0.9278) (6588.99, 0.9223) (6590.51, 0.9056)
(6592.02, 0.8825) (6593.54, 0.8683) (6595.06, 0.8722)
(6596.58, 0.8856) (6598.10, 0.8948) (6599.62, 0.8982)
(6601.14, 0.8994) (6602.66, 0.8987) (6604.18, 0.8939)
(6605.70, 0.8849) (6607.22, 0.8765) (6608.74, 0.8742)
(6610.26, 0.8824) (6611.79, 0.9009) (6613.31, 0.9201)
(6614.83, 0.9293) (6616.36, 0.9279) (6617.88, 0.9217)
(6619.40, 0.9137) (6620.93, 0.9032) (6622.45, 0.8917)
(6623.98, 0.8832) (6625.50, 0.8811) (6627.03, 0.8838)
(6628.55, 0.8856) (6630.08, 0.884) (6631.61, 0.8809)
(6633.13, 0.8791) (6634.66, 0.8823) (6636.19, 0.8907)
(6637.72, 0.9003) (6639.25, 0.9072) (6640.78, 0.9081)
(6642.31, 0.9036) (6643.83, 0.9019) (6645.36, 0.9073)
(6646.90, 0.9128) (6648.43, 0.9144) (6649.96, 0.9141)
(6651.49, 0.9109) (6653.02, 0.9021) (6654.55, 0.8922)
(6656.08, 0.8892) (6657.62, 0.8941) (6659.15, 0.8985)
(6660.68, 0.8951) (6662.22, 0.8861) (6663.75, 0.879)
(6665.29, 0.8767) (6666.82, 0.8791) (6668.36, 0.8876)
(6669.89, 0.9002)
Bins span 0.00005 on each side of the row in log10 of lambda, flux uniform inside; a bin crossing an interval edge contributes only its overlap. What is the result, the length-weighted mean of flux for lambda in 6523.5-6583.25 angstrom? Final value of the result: 0.898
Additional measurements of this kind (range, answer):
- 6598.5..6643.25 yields 0.896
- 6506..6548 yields 0.91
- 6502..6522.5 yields 0.907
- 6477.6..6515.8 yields 0.878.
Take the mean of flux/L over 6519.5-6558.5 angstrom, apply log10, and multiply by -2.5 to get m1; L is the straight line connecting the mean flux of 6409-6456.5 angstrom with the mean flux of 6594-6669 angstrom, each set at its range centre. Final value -0.03 mag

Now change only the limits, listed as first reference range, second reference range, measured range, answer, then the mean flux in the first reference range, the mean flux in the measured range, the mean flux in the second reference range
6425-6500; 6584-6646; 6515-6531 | -0.035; 0.868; 0.908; 0.898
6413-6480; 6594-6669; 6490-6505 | 0.060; 0.873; 0.832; 0.895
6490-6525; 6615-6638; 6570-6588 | -0.020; 0.877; 0.904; 0.895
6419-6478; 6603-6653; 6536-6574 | -0.007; 0.872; 0.893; 0.899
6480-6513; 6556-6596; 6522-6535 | -0.035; 0.872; 0.909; 0.892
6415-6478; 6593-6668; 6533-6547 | -0.030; 0.872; 0.908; 0.895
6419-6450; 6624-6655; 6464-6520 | -0.005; 0.87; 0.882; 0.897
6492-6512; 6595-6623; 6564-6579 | -0.007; 0.857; 0.89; 0.899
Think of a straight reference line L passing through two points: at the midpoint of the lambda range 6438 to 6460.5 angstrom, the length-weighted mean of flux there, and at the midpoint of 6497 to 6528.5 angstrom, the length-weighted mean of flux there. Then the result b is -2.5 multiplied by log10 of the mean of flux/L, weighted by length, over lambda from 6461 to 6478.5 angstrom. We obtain -0.003 mag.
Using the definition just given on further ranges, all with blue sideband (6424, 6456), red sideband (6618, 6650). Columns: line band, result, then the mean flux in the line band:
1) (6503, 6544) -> -0.04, 0.91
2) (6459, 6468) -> 0.02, 0.856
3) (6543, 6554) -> -0.02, 0.903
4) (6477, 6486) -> -0.03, 0.895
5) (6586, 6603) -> -0.01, 0.897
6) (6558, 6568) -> 0.02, 0.868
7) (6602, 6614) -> 0.00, 0.891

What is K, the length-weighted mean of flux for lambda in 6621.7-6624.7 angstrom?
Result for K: 0.886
